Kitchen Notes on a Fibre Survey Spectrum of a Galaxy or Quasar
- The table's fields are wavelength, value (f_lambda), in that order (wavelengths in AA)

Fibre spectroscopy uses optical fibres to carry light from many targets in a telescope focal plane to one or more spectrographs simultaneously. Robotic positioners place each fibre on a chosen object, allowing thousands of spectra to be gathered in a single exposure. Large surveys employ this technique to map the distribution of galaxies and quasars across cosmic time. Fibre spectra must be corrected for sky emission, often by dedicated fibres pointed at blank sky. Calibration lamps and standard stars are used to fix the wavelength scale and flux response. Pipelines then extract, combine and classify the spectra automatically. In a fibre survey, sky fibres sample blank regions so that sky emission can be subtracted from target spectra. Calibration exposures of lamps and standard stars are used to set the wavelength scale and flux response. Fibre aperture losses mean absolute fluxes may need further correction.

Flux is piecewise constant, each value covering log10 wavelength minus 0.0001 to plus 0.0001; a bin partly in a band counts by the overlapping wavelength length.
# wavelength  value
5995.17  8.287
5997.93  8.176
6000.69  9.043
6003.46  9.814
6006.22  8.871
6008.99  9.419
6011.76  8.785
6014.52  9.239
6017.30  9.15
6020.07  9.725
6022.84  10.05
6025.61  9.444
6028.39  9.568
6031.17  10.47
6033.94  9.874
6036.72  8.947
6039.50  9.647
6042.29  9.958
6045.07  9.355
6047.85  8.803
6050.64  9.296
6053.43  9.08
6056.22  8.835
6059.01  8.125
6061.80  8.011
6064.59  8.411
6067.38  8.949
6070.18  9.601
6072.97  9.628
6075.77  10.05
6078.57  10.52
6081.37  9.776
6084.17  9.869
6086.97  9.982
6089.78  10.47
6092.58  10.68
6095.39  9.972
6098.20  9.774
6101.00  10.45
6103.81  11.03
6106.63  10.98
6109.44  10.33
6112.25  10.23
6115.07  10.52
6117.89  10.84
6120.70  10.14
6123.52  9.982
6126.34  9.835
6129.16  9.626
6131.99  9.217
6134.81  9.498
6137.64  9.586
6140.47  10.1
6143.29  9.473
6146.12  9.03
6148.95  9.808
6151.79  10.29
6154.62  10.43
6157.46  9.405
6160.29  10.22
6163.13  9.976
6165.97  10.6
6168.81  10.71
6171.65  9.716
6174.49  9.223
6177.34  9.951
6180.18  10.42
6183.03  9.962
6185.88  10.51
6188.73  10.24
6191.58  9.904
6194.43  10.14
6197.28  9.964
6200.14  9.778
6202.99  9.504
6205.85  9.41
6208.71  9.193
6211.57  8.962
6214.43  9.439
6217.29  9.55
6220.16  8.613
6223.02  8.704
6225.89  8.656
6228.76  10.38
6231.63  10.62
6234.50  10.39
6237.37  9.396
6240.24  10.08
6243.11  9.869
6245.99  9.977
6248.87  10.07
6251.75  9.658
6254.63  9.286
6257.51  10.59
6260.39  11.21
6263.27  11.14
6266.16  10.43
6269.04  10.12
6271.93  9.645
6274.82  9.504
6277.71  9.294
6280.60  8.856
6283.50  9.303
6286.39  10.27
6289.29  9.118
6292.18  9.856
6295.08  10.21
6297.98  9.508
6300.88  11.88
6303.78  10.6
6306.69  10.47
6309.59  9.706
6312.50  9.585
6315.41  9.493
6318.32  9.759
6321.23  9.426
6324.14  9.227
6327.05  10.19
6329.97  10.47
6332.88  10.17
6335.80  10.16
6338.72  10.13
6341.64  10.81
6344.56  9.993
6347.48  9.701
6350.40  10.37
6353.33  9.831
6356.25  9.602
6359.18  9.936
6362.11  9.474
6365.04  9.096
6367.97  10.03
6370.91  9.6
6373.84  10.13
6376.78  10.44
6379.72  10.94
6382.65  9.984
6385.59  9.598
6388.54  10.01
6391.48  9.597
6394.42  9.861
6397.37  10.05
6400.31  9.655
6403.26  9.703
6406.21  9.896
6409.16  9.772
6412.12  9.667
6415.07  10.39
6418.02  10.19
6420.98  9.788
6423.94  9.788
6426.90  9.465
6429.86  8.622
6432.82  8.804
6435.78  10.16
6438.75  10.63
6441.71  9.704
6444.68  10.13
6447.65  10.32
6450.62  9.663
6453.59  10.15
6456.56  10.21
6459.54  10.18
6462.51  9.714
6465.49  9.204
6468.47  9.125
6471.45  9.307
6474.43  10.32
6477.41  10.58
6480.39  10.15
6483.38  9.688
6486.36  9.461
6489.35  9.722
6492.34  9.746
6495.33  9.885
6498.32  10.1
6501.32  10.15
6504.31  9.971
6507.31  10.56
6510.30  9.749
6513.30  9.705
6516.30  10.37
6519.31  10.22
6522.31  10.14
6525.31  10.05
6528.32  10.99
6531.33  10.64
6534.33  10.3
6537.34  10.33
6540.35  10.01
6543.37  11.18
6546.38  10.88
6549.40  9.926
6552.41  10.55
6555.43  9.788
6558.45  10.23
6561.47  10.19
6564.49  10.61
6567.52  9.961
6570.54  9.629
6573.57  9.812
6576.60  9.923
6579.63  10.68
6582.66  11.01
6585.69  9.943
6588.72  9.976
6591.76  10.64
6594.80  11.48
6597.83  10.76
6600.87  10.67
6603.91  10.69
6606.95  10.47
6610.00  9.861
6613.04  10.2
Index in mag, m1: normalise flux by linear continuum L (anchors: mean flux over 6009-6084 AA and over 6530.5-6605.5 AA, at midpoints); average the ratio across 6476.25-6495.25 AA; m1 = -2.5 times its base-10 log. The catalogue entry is 0.04 mag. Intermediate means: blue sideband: 9.37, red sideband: 10.4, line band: 9.88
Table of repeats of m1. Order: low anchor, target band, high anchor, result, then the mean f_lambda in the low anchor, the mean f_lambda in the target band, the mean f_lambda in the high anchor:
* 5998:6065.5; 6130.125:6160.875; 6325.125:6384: -0.02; 9.23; 9.72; 10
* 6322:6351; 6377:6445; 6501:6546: 0.04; 10.1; 9.85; 10.3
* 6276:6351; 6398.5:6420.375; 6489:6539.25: 0.02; 9.94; 9.9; 10.2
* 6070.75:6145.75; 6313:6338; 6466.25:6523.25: 0.02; 10.1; 9.86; 9.93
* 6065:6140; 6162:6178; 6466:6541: 0.00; 10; 10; 10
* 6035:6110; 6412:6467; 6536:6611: 0.04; 9.64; 9.83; 10.4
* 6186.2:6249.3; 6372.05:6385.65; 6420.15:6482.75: -0.05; 9.68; 10.3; 9.81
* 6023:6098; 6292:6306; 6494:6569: -0.06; 9.53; 10.5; 10.3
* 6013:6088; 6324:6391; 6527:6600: 0.00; 9.42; 10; 10.4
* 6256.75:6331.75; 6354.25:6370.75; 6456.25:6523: 0.04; 9.99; 9.63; 9.92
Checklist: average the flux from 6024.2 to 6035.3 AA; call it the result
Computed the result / 9.84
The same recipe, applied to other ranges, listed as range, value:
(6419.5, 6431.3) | 9.41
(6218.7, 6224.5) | 8.66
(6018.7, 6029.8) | 9.7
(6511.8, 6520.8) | 10.1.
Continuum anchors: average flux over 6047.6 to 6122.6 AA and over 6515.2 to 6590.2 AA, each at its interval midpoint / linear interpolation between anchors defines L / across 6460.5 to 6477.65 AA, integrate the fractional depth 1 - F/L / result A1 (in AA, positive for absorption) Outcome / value 0.9 AA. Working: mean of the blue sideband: 9.81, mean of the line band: 9.66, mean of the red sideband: 10.3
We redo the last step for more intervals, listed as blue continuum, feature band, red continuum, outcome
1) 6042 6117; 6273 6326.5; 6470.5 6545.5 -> 0.9 AA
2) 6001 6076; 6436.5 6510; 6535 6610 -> 1.7 AA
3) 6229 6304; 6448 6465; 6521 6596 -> 0.5 AA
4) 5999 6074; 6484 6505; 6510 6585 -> 0.7 AA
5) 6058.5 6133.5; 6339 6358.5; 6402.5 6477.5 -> -0.4 AA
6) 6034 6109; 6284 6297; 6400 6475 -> -0.1 AA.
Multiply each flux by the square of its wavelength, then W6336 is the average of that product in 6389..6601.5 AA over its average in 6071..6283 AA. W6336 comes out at 1.1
